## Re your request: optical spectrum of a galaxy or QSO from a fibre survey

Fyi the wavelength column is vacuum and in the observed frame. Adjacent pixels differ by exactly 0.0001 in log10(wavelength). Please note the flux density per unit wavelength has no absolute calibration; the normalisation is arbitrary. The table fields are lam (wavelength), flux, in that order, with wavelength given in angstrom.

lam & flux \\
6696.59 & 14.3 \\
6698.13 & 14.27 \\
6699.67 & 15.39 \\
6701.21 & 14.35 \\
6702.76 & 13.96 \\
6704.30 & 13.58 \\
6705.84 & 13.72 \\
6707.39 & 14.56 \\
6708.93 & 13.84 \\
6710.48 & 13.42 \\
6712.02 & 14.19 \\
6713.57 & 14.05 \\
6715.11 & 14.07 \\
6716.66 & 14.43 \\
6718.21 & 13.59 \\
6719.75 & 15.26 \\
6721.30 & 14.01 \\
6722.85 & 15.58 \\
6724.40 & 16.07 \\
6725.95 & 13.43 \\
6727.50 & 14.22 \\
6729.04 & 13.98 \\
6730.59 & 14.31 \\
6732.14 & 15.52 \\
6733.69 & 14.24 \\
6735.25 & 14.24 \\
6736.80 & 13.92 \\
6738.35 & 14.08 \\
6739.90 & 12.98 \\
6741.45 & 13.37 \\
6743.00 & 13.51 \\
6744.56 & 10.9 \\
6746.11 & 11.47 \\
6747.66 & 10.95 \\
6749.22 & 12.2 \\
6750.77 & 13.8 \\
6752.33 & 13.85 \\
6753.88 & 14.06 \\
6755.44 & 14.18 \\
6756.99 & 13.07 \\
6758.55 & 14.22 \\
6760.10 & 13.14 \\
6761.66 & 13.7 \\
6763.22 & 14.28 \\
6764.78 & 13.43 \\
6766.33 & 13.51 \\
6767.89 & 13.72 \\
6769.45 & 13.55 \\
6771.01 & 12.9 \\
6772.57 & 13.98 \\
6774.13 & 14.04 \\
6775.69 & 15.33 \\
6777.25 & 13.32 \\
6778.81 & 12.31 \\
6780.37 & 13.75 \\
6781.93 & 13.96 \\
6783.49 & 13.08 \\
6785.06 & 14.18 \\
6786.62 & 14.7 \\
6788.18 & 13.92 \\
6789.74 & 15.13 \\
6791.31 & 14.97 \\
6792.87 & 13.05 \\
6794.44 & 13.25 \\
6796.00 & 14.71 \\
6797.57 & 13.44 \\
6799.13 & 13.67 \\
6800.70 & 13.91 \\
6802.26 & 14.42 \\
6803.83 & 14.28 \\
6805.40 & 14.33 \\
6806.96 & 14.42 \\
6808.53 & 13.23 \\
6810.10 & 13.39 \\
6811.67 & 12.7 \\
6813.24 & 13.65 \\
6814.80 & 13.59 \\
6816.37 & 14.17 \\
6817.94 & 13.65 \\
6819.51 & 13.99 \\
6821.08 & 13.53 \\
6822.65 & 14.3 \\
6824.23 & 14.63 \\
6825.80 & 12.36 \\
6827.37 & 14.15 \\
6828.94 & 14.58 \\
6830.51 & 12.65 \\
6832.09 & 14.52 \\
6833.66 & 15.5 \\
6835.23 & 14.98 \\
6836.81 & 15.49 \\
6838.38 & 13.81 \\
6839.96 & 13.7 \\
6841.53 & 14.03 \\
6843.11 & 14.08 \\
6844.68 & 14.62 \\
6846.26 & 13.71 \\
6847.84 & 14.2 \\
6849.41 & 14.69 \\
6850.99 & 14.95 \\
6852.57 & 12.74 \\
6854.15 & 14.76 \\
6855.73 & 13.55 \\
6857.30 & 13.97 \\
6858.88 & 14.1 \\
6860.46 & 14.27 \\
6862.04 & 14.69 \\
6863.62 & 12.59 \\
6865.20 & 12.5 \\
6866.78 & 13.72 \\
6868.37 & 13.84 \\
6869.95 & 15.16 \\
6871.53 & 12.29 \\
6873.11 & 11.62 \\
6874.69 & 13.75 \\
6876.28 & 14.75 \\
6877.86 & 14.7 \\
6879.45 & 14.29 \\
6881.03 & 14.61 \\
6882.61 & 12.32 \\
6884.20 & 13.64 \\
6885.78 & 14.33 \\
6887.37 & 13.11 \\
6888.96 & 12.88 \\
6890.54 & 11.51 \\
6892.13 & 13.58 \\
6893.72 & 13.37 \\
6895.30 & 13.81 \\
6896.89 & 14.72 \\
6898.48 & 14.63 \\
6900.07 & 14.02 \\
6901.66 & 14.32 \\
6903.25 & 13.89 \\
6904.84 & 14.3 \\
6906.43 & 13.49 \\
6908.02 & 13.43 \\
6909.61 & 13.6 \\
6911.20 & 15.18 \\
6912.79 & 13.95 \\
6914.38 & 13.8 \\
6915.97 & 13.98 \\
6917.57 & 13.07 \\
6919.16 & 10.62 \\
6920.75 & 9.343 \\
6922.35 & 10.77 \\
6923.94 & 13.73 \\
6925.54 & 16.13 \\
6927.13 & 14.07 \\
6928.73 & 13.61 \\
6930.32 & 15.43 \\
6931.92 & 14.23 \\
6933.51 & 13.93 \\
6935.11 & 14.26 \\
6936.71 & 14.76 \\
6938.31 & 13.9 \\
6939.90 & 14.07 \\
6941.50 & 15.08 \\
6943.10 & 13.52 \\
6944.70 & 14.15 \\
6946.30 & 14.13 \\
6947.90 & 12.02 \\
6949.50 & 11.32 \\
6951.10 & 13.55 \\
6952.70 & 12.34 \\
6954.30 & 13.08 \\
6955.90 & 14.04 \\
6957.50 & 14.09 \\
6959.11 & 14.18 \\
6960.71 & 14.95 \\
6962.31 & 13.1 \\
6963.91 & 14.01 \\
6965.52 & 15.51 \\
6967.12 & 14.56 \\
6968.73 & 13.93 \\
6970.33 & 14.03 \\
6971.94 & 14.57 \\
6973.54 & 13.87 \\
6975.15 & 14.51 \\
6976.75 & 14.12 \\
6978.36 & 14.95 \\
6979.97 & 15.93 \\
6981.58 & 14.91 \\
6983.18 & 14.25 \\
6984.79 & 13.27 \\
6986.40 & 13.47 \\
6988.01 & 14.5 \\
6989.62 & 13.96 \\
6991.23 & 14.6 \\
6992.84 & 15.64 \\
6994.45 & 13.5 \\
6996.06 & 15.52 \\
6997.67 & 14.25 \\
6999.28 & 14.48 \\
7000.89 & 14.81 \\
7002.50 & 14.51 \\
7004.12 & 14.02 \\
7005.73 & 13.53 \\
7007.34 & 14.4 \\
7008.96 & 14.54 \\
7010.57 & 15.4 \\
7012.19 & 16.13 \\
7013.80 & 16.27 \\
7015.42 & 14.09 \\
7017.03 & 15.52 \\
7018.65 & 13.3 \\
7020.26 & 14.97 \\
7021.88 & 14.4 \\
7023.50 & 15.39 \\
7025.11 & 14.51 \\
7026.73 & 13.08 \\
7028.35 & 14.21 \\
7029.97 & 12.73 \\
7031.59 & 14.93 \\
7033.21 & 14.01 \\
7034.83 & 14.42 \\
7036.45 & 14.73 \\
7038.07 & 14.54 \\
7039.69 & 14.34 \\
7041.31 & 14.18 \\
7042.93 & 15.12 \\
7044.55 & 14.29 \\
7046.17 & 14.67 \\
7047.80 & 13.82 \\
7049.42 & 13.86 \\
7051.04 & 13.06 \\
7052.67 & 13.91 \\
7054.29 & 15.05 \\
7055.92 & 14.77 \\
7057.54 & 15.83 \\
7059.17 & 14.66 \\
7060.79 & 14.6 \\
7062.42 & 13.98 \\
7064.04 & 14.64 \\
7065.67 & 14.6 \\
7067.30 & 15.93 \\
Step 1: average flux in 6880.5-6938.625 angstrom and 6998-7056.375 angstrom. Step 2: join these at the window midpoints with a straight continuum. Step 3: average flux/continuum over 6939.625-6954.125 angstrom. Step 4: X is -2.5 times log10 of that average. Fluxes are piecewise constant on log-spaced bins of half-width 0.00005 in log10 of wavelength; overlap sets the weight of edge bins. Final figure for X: 0.05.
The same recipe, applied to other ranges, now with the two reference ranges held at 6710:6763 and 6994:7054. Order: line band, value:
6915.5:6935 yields 0.074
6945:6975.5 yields 0.039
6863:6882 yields 0.034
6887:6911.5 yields 0.033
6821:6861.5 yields -0.012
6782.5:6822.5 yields 0.002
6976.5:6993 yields -0.010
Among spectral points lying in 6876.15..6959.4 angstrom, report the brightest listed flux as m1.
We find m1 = 16.13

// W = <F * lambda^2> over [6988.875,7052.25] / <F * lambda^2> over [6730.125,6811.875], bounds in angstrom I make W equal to 1.1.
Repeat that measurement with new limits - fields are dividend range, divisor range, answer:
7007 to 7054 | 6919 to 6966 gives 1.09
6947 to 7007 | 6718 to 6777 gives 1.10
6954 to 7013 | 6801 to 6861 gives 1.07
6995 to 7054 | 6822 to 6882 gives 1.08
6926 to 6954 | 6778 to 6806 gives 1.03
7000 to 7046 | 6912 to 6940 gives 1.10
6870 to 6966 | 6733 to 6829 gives 1.04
